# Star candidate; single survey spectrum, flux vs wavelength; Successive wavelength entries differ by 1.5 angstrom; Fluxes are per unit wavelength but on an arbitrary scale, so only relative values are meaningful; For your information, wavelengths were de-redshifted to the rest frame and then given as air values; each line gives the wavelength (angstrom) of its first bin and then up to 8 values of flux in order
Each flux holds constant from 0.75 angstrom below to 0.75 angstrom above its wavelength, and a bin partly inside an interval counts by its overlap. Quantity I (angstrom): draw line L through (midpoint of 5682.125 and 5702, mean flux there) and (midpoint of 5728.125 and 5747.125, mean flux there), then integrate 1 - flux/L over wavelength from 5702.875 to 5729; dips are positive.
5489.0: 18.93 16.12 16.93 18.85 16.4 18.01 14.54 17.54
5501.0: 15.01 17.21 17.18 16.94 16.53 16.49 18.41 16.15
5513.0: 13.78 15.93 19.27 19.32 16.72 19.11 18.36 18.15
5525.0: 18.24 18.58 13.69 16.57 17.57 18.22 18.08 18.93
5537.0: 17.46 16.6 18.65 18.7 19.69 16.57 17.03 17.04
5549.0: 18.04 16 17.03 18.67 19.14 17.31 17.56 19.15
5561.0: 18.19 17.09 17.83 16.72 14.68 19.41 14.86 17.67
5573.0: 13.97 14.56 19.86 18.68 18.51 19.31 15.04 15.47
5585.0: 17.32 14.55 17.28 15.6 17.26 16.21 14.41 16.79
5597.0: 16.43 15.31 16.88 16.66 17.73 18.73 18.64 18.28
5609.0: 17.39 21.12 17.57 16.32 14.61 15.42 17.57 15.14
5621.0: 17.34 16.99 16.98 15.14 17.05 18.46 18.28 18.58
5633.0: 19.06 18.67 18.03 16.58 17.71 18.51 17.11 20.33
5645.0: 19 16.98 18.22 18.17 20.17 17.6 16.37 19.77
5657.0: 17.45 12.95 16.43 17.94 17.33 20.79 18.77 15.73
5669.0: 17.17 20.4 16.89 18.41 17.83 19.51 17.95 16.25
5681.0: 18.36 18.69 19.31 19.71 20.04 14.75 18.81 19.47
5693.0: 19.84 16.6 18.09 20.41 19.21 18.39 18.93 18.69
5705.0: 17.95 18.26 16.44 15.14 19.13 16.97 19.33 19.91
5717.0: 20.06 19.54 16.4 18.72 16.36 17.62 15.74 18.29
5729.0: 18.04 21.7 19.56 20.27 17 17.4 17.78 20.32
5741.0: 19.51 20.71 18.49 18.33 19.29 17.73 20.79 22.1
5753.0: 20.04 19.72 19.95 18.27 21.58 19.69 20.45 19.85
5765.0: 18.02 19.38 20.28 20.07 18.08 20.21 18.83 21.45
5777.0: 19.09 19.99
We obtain 1.4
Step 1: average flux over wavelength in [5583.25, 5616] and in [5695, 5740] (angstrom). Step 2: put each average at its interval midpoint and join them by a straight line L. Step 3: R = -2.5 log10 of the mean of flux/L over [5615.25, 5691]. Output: -0.02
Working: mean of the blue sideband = 16.9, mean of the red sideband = 18.4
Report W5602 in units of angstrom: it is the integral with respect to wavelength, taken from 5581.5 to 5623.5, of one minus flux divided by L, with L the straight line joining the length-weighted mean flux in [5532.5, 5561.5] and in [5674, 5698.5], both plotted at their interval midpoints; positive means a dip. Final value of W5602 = 3.2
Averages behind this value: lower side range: 17.9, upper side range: 18.5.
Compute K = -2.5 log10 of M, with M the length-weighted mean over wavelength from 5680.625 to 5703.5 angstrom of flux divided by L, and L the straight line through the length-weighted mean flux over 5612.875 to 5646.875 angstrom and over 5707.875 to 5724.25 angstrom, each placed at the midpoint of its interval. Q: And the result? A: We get -0.05 mag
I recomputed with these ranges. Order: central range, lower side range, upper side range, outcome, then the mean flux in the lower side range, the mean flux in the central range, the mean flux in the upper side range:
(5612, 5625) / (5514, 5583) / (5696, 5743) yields 1.2 angstrom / 17.6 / 16.3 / 18.5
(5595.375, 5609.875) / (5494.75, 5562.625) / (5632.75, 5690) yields 0.3 angstrom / 17.4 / 17.3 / 18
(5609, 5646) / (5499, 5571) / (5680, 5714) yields 0.8 angstrom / 17.4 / 17.6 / 18.3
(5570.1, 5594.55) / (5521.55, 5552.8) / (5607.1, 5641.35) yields 1.3 angstrom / 17.6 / 16.6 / 17.4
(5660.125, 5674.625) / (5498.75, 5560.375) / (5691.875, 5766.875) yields 0.3 angstrom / 17.5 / 18.1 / 18.8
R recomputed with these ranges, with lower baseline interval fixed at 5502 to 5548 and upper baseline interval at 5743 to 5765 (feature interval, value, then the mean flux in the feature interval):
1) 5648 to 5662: 0.08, 17.5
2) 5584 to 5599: 0.13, 16.1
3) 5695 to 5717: 0.05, 18.4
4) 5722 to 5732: 0.08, 18.1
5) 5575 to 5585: 0.02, 17.7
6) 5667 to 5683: 0.06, 17.9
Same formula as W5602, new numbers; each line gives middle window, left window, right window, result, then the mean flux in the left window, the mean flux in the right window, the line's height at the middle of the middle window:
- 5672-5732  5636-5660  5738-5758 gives 1.3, 17.8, 19.6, 18.7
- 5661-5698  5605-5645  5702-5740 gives -0.8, 17.6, 18.3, 18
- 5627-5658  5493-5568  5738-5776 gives 0.6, 17.4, 19.7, 18.5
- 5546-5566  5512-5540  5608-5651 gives -0.1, 17.5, 17.6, 17.5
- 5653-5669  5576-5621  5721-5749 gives 0.3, 17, 18.6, 17.7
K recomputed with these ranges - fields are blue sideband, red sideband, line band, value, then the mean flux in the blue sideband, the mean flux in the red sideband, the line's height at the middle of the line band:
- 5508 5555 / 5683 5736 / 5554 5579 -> 0.023 mag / 17.5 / 18.4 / 17.7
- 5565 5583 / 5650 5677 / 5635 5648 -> -0.026 mag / 16.9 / 17.8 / 17.6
